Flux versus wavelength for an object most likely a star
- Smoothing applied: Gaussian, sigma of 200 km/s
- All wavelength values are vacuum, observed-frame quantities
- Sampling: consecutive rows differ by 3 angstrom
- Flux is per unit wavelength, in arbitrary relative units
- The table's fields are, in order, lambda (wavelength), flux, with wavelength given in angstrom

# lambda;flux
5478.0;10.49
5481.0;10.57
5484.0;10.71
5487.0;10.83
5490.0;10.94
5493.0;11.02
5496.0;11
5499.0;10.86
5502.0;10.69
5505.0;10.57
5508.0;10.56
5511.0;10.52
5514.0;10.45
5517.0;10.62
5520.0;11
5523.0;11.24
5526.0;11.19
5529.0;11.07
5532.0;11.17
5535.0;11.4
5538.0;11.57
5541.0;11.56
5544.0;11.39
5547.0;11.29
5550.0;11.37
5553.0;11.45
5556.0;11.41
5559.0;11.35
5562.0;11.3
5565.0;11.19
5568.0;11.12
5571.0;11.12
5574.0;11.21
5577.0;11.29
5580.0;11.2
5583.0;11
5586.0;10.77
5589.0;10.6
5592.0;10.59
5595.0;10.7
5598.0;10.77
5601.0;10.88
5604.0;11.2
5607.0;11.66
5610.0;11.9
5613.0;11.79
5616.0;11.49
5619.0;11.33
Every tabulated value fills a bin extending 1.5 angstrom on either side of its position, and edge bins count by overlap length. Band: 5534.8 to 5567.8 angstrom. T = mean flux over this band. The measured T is 11.4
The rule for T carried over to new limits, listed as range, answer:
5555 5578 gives 11.2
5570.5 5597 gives 10.9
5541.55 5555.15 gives 11.4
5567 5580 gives 11.2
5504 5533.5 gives 10.8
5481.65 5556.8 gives 11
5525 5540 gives 11.3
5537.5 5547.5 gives 11.5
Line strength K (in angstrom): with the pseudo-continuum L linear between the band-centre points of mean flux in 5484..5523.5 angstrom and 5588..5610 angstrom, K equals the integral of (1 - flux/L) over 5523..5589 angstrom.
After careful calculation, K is -2.1 angstrom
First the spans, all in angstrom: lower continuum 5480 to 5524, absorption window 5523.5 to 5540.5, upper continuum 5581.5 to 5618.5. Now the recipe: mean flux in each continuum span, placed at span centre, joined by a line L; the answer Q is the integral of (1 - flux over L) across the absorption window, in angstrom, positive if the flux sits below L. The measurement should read -0.7 angstrom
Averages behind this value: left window 10.8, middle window 11.3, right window 11.1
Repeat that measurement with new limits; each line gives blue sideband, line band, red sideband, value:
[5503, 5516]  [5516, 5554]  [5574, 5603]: -2.2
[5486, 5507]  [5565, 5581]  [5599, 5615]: 0.1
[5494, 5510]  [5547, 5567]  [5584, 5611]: -0.8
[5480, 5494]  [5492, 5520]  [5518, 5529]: 0.7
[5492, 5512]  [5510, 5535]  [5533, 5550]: 0.4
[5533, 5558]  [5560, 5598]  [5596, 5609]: 0.9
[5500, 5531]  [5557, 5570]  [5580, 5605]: -0.5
